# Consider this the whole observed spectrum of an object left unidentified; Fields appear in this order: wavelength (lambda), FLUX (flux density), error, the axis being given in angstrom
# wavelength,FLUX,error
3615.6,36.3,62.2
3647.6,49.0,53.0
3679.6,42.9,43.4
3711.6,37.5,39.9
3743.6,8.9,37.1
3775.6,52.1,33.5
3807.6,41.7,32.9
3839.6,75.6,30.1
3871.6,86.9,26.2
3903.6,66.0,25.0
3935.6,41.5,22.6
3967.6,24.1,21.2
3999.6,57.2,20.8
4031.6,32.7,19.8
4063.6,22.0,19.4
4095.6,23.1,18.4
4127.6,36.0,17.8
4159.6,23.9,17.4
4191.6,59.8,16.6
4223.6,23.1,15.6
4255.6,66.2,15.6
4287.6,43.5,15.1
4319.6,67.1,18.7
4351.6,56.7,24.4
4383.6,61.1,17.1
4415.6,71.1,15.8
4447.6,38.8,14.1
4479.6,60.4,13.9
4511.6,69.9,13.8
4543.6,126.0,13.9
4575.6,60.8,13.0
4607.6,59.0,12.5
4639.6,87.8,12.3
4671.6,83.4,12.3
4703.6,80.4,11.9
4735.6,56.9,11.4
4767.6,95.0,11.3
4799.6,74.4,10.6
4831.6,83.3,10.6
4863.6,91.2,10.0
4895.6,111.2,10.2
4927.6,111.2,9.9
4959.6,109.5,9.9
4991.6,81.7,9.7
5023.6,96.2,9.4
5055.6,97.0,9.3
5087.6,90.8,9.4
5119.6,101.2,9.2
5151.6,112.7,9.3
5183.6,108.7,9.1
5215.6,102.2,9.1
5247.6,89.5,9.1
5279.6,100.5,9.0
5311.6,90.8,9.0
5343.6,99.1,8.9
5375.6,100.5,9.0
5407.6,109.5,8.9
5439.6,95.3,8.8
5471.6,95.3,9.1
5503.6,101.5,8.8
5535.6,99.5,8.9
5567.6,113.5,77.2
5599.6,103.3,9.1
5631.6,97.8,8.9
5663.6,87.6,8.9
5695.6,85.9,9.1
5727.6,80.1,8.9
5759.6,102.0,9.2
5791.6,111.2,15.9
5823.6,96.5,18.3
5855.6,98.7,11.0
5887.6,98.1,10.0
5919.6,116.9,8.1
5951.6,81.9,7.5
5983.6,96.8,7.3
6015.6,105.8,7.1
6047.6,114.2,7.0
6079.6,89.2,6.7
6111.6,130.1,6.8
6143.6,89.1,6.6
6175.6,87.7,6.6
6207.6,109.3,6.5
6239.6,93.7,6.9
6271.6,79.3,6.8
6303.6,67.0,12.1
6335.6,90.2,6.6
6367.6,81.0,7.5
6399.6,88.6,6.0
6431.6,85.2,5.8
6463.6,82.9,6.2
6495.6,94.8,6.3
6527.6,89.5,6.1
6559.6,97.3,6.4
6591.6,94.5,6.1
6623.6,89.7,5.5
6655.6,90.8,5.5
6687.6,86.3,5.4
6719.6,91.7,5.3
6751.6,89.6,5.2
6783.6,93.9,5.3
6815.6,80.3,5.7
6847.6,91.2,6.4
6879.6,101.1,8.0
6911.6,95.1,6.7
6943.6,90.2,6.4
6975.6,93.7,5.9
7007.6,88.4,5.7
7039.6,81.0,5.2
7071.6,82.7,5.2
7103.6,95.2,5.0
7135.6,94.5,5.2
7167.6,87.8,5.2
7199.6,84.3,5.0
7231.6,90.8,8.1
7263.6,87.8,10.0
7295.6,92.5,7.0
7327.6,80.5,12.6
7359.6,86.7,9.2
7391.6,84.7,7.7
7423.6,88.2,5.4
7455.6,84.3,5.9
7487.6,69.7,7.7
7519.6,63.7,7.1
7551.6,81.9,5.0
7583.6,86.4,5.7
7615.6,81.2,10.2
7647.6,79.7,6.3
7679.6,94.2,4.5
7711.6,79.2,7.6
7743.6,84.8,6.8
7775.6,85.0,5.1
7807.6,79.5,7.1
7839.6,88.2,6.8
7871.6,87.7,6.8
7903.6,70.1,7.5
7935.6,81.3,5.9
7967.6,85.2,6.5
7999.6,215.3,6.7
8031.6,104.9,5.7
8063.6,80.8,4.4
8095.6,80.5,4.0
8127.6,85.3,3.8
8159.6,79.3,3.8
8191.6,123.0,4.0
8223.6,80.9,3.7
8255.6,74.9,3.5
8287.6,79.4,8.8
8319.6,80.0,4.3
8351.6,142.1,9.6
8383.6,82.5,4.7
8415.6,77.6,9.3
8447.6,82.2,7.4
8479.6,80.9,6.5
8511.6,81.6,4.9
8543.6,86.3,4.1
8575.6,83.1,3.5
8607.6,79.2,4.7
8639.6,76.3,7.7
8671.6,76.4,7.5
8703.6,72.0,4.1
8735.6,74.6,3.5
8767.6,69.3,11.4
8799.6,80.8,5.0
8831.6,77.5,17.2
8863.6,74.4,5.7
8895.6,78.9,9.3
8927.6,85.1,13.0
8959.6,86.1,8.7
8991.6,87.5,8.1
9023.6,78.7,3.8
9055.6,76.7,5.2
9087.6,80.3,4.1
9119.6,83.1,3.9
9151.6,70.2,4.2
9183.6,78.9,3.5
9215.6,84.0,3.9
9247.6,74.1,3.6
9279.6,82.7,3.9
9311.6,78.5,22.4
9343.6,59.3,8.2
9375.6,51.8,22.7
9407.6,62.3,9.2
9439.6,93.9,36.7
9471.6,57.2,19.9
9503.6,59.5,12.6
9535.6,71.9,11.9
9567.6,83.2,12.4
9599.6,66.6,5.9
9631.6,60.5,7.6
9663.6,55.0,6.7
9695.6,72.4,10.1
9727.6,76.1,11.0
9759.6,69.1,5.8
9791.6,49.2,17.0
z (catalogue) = 0.22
